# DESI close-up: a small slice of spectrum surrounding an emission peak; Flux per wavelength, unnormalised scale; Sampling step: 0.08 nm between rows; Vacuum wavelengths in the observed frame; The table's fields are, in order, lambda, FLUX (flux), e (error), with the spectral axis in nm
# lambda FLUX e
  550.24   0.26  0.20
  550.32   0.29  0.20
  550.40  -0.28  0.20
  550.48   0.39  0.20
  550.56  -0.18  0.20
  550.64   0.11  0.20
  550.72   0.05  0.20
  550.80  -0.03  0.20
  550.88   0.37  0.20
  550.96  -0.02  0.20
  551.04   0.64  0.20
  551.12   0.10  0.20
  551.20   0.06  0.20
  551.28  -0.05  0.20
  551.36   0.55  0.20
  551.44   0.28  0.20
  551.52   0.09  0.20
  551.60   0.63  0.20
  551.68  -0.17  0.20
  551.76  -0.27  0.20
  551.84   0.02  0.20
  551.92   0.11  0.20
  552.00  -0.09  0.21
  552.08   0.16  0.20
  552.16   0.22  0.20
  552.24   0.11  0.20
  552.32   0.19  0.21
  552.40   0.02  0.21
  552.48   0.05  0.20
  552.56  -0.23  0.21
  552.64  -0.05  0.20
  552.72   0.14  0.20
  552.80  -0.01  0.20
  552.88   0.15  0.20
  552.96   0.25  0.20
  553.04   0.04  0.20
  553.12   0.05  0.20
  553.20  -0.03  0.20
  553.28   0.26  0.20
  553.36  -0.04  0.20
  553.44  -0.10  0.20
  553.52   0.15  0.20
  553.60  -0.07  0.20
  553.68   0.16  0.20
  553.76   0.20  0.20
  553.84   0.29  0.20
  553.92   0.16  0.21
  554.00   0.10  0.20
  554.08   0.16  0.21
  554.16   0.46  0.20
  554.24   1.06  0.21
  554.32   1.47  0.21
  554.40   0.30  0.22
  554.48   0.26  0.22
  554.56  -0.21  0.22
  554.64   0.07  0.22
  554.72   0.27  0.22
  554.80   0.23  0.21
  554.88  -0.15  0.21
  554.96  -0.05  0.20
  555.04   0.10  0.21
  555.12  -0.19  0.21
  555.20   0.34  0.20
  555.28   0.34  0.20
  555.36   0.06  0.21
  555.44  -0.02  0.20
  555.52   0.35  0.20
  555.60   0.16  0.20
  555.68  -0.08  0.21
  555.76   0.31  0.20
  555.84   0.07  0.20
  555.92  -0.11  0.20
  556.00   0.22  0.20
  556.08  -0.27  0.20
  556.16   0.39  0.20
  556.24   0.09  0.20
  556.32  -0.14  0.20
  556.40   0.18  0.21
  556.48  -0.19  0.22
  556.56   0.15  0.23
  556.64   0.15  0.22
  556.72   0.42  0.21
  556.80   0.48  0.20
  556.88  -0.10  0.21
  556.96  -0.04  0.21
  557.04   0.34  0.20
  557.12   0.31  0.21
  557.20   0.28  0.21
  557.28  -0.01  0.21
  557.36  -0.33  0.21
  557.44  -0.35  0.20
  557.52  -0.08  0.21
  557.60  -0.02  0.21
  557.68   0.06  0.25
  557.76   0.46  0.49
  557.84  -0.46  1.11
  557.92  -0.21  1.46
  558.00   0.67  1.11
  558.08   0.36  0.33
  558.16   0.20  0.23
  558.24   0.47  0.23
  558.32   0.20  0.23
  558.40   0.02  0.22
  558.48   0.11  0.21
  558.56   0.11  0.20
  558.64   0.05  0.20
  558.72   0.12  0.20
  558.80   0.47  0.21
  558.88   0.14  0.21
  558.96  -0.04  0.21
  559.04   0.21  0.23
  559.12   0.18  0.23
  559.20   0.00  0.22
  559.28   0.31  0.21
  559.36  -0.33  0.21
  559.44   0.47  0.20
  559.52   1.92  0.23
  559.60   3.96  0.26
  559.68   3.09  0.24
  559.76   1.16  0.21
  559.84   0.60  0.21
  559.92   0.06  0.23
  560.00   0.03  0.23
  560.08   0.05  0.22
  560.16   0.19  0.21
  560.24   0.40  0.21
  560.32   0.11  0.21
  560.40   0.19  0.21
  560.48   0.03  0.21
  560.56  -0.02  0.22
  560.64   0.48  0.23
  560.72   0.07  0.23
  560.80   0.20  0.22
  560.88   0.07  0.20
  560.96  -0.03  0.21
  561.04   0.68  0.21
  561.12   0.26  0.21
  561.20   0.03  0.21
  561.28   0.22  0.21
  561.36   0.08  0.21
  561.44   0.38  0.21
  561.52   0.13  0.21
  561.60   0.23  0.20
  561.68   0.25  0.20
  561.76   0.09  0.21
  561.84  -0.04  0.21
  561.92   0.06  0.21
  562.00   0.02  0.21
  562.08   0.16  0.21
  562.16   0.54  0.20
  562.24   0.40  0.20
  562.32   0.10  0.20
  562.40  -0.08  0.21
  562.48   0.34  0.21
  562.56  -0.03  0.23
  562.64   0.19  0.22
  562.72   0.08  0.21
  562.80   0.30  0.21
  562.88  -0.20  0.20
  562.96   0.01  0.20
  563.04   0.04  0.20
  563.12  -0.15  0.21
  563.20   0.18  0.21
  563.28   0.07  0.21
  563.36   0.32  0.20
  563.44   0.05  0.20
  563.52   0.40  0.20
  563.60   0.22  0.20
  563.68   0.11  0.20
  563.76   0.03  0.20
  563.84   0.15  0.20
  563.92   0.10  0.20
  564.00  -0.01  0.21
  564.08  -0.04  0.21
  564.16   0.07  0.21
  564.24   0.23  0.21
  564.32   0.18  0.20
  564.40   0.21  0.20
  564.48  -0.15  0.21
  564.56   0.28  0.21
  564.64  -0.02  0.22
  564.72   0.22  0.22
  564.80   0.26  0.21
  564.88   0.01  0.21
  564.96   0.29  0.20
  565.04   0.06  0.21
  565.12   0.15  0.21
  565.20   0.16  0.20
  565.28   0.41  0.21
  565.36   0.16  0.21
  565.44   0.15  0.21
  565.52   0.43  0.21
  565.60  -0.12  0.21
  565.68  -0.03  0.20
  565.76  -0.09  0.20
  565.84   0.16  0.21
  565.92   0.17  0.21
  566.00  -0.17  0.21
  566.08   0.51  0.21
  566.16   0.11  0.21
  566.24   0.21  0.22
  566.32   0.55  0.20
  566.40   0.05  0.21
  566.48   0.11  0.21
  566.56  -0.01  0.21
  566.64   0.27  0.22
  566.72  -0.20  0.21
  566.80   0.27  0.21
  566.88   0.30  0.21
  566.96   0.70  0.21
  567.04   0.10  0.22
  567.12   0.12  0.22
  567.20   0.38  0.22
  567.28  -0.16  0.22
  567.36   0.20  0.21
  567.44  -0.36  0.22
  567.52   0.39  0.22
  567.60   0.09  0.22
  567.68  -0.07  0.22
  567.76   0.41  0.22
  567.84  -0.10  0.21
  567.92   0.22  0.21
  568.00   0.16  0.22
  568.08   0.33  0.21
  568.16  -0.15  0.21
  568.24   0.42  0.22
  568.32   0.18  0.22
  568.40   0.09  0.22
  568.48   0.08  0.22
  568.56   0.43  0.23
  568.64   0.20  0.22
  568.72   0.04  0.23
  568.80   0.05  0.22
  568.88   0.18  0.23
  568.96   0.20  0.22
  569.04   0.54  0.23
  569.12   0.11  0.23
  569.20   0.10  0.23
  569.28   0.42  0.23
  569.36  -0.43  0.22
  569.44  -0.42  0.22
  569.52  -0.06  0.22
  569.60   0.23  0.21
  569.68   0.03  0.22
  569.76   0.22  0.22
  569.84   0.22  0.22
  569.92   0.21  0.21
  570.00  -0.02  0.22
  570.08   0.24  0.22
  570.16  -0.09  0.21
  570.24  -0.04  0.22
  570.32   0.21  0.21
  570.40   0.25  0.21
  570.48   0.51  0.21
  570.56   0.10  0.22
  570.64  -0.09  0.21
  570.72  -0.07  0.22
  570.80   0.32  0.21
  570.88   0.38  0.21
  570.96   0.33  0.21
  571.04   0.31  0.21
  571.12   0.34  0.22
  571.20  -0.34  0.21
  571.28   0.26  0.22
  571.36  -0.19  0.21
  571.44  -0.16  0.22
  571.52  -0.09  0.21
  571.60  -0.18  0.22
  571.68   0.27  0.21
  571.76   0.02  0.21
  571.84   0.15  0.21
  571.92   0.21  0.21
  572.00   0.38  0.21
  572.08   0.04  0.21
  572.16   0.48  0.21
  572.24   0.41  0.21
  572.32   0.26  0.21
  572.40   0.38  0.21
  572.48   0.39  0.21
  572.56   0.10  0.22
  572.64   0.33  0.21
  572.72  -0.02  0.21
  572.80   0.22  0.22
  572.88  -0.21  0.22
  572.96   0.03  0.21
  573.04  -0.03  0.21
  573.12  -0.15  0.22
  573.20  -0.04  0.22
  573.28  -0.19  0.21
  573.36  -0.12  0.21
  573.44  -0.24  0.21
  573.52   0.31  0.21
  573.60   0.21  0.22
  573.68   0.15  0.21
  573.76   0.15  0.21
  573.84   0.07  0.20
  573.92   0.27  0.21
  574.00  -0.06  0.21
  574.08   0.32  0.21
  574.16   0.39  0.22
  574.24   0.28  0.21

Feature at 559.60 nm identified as [O III] 5007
